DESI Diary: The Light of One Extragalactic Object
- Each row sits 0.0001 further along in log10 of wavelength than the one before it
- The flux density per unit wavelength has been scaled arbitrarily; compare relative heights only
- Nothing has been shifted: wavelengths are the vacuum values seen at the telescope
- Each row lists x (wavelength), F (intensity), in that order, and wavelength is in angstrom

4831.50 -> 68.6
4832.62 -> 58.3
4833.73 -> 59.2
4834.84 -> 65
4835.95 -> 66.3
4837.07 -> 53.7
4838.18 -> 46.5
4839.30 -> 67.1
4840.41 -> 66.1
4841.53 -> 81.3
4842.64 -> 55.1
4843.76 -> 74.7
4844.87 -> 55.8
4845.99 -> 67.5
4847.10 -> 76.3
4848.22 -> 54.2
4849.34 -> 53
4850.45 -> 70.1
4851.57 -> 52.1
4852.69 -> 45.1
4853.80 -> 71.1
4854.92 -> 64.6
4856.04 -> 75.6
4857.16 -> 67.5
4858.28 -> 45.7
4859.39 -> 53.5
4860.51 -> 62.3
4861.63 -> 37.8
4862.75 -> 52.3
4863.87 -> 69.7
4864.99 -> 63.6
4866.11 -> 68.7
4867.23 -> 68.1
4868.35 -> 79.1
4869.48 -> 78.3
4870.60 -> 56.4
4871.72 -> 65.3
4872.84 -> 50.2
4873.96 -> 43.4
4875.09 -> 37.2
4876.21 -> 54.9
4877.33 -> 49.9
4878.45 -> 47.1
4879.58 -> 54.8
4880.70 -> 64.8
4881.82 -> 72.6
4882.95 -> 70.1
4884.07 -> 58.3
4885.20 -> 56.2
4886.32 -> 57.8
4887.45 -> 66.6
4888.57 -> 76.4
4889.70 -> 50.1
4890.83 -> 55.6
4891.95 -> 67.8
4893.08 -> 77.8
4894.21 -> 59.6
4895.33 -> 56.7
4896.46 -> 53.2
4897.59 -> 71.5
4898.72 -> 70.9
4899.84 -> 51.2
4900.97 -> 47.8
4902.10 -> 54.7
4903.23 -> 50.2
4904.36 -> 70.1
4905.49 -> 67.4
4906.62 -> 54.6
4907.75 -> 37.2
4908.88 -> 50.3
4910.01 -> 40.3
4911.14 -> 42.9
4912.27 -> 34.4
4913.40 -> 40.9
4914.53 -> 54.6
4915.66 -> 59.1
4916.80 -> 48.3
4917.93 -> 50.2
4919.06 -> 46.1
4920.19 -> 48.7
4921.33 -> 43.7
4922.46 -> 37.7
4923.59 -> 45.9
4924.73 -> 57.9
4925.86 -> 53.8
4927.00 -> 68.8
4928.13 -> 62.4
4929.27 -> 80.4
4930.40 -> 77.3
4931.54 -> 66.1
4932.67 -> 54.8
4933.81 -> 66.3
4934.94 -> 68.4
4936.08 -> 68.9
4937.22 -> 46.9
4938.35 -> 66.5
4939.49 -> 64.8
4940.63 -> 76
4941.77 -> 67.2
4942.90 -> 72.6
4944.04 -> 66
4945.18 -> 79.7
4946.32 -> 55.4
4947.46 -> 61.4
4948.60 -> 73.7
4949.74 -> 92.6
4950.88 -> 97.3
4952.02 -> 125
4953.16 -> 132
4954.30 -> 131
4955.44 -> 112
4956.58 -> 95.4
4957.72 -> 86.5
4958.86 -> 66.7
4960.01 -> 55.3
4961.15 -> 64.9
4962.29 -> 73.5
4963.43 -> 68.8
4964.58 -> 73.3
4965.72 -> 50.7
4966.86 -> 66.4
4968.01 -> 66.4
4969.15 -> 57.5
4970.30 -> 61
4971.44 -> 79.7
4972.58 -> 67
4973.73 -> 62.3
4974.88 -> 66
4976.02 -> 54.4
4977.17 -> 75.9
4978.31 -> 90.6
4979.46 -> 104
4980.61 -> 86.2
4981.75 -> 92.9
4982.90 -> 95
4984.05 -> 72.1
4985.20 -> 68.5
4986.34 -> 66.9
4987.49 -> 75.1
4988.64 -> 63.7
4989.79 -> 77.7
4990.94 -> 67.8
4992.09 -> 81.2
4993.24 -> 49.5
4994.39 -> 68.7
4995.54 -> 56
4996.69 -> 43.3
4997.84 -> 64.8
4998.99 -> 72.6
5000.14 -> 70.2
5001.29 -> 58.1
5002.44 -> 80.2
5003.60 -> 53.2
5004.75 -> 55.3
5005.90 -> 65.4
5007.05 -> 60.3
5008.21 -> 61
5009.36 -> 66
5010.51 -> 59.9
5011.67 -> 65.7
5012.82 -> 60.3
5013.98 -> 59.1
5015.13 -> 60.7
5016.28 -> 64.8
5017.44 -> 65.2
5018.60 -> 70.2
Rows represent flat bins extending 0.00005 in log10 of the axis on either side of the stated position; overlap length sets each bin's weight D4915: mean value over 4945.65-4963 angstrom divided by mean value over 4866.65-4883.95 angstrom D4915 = 1.48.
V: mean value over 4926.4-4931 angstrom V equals 72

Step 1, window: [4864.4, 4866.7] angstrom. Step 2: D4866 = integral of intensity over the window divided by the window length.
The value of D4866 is 66.3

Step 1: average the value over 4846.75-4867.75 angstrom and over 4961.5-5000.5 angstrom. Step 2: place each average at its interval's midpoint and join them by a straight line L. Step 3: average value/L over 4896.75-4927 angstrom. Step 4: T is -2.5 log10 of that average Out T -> 0.25 mag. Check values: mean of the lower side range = 60.4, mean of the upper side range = 70.3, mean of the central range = 51.5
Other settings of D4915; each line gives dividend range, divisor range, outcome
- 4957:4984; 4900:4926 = 1.47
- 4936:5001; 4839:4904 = 1.23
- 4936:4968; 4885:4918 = 1.40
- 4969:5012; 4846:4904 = 1.15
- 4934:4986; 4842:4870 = 1.23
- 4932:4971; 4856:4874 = 1.23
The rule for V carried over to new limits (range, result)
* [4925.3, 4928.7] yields 61.6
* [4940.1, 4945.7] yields 72.2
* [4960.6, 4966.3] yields 66.3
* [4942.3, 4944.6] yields 69.5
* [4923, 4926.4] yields 52.4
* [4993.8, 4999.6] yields 61.1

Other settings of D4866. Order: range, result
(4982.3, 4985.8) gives 78.5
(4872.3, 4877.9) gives 47.1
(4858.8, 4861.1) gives 57.6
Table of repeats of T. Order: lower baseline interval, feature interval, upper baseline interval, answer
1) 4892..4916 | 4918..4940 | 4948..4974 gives 0.13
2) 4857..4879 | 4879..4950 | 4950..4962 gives 0.28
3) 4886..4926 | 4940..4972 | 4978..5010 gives -0.24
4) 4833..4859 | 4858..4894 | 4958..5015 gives 0.06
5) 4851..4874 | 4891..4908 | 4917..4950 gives 0.03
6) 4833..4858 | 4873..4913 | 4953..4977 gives 0.20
